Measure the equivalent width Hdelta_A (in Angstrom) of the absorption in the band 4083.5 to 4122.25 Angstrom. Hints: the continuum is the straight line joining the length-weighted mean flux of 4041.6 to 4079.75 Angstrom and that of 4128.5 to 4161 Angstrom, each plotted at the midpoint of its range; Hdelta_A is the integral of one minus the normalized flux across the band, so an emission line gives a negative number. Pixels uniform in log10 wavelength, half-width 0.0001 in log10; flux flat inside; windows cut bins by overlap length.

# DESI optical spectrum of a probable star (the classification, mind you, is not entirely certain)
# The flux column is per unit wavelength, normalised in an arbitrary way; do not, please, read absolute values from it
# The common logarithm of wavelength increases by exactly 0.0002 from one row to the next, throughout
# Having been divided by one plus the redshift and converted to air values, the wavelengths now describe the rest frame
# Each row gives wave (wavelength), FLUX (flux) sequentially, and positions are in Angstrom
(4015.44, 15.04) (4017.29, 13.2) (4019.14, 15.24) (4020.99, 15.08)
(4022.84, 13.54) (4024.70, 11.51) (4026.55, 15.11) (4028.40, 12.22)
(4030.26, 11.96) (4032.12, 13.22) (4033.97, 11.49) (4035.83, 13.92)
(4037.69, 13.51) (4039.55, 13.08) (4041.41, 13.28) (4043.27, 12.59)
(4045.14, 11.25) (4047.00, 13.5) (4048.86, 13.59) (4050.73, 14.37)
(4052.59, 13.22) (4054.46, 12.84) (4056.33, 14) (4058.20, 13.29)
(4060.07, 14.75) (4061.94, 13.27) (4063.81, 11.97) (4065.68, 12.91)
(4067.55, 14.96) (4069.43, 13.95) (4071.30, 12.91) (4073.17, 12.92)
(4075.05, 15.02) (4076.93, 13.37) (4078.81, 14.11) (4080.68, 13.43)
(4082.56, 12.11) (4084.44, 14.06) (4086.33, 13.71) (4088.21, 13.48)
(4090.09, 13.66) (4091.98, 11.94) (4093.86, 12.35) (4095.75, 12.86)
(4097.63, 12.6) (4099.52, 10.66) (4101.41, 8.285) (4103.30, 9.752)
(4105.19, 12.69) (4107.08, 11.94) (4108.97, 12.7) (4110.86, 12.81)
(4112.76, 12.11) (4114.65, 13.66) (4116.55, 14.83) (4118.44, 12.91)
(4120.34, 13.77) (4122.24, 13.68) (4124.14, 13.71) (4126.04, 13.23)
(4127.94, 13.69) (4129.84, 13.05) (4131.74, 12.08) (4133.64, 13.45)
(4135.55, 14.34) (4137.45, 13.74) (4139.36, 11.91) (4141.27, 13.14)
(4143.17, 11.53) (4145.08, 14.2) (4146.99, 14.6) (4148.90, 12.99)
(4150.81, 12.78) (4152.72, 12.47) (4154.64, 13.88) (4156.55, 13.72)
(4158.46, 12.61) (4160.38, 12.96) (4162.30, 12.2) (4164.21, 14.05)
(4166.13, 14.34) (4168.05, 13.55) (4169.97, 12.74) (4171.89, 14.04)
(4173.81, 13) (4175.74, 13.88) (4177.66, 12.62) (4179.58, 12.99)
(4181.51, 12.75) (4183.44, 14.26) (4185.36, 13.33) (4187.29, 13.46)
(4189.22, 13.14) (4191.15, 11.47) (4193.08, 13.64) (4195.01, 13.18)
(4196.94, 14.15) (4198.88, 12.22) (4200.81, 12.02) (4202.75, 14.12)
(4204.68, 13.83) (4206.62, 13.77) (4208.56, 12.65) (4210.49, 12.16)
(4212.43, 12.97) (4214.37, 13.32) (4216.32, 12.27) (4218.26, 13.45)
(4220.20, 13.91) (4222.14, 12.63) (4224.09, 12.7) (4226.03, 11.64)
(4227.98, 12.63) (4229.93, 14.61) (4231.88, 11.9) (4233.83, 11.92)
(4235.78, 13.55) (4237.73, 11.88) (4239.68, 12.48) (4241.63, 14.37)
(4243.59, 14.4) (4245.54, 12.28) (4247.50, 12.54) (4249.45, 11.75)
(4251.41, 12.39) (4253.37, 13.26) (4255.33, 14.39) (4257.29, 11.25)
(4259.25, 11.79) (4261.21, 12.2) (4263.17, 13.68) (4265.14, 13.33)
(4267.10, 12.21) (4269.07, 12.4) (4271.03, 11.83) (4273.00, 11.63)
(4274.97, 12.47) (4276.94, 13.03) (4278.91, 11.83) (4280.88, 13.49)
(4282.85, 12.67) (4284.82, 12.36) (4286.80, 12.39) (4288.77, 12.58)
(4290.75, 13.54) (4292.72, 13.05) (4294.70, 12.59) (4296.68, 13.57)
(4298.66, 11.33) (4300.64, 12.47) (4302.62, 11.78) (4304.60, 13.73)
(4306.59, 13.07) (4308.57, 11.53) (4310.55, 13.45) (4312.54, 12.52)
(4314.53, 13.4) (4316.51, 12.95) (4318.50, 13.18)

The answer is 2.1 Angstrom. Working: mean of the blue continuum 13.4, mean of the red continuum 13.2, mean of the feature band 12.6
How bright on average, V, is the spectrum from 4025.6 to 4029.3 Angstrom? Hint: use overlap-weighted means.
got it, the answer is 13.7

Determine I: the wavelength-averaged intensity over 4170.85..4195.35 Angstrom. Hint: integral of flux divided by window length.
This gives 13.2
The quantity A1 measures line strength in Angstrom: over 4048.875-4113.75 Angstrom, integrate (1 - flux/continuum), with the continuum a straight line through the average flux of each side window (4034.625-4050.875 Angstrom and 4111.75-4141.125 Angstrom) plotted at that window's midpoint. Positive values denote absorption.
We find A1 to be 1.5 Angstrom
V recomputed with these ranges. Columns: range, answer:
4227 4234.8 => 12.8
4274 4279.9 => 12.4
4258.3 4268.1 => 12.6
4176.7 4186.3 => 13.2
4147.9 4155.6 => 13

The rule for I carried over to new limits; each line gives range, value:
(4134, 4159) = 13.2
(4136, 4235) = 13.1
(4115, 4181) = 13.3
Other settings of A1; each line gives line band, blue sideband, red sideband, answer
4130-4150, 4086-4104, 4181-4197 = -1.0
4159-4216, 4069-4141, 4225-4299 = -1.7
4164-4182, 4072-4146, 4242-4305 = -0.8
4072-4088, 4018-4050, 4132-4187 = -0.4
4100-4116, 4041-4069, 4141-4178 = 1.8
